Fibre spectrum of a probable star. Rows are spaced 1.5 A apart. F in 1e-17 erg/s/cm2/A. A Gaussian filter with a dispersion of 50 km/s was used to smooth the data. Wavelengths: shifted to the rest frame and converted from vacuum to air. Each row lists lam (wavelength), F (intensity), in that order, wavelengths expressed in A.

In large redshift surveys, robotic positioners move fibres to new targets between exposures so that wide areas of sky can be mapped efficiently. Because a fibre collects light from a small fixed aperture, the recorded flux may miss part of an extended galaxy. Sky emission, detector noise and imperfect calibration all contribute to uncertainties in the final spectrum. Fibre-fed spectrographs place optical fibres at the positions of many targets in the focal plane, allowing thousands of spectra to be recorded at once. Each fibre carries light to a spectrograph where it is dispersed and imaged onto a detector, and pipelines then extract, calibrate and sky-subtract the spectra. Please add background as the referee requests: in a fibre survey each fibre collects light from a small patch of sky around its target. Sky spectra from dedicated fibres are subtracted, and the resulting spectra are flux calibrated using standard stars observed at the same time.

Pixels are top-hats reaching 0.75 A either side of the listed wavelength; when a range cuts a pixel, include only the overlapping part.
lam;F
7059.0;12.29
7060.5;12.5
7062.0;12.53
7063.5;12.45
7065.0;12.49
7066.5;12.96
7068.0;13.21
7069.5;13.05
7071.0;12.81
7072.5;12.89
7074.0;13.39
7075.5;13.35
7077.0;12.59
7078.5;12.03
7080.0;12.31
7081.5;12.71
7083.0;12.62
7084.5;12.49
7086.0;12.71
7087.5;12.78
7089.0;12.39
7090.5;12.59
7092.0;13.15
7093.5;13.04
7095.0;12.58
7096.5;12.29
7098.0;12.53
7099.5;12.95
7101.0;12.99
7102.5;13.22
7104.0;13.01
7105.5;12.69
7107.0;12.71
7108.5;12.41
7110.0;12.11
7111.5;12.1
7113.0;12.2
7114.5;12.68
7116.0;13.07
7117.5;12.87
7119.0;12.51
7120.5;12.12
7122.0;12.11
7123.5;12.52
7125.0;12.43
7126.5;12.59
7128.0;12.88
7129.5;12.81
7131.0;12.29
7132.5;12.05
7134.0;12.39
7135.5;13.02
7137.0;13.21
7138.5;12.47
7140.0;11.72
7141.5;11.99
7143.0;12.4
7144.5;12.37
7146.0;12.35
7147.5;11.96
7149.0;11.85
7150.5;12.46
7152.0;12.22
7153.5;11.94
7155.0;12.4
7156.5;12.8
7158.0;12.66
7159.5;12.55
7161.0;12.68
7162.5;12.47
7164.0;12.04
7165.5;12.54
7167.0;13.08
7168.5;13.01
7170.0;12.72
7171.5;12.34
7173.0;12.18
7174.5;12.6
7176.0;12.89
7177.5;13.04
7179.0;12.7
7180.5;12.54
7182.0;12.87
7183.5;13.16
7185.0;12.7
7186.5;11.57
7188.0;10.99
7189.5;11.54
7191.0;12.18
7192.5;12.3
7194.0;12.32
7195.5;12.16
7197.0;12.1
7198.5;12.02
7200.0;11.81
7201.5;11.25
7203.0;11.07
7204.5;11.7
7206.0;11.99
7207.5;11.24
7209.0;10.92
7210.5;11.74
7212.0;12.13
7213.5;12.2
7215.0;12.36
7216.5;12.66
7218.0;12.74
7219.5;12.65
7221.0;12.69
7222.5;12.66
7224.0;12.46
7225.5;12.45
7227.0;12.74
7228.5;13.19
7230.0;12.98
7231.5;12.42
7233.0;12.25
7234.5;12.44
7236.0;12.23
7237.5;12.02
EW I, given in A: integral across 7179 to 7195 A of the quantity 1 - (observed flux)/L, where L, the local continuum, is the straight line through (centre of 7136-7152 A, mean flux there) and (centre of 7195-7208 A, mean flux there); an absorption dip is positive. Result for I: -0.52 A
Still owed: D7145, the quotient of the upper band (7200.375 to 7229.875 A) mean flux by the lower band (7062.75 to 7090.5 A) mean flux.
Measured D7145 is 0.96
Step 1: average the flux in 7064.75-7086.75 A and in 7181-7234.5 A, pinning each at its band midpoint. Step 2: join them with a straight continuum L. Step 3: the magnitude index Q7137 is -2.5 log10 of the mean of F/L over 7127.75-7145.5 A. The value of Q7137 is 0.00 mag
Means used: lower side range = 12.8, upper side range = 12.2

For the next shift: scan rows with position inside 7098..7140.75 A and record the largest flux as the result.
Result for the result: 13.22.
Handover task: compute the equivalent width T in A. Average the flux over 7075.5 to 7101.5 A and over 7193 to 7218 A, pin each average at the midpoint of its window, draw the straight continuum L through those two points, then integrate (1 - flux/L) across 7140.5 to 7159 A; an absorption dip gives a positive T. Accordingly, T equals -0.05 A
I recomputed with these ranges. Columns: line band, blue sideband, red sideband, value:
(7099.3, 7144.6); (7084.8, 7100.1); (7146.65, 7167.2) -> 0.0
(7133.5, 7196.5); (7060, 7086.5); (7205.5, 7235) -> 0.4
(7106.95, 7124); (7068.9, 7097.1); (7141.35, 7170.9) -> 0.2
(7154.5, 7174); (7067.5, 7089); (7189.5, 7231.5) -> -0.3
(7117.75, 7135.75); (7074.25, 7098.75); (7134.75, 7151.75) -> -0.1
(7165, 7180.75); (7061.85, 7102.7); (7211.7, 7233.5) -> -0.1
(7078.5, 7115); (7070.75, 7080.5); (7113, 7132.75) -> 0.1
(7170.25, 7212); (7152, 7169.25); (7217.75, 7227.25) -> 1.7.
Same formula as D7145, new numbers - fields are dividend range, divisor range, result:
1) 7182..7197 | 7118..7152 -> 0.98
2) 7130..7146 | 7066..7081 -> 0.96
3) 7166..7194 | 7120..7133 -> 1.00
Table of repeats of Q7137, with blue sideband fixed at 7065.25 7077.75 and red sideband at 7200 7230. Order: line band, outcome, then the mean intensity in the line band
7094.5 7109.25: 0.01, 12.7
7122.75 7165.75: 0.01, 12.4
